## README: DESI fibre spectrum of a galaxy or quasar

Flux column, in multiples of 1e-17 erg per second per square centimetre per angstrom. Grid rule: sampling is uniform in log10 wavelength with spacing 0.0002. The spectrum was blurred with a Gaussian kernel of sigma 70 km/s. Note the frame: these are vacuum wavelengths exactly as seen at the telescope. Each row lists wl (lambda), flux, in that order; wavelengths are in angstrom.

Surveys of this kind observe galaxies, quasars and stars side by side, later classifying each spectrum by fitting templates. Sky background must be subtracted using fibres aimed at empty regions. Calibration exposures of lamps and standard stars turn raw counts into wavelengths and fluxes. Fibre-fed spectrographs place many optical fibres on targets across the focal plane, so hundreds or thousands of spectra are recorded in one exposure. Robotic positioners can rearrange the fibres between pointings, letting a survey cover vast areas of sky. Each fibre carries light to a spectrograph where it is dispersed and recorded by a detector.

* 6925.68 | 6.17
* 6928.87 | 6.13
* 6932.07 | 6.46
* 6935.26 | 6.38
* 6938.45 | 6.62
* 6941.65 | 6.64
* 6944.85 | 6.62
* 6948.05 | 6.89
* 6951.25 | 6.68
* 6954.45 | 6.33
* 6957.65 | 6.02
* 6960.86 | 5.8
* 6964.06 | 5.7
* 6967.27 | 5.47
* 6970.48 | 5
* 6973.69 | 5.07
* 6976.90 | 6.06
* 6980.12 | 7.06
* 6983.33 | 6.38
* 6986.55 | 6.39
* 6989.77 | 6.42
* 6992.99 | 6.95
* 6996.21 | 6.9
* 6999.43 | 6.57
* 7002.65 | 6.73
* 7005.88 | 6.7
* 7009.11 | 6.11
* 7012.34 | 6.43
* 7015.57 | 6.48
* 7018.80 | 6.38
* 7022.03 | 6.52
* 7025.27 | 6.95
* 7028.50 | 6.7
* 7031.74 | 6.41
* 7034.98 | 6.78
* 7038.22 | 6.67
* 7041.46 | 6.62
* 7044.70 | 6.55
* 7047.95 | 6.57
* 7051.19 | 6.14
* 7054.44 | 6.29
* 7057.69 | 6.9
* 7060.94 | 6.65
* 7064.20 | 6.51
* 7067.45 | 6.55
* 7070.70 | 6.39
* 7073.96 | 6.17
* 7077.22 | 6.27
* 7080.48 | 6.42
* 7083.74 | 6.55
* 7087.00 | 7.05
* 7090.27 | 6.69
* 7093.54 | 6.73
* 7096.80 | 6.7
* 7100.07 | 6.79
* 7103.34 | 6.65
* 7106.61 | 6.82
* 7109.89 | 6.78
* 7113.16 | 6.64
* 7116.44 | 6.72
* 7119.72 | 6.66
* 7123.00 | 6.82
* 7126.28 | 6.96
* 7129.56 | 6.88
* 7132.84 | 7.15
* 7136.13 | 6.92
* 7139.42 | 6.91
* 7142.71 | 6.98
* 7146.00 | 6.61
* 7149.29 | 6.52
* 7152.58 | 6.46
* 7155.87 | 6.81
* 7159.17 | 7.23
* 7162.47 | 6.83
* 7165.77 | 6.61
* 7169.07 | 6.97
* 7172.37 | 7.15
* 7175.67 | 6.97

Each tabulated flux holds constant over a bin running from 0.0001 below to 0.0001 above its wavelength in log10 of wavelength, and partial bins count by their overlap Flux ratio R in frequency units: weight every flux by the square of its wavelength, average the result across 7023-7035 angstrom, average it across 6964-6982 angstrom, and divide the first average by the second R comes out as 1.18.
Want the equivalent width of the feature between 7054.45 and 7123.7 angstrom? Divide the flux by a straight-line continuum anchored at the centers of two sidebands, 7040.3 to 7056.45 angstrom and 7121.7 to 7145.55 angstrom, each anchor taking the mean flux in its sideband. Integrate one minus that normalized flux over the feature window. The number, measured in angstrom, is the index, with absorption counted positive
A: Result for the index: 0.4 angstrom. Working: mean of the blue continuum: 6.44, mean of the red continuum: 6.93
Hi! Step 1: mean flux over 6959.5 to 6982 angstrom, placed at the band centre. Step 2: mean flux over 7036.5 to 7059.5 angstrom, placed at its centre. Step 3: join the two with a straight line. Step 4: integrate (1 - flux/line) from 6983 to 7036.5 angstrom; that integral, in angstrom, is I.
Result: -3.8 angstrom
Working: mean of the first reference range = 5.75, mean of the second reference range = 6.54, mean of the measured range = 6.58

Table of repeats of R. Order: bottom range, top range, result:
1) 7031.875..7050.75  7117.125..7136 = 1.07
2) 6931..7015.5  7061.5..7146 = 1.10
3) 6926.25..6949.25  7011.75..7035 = 1.04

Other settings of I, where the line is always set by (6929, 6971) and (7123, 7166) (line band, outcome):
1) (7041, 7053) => 0.1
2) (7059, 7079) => 0.5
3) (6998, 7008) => -0.4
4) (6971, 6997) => 0.0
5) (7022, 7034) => -0.4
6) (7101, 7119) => 0.0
